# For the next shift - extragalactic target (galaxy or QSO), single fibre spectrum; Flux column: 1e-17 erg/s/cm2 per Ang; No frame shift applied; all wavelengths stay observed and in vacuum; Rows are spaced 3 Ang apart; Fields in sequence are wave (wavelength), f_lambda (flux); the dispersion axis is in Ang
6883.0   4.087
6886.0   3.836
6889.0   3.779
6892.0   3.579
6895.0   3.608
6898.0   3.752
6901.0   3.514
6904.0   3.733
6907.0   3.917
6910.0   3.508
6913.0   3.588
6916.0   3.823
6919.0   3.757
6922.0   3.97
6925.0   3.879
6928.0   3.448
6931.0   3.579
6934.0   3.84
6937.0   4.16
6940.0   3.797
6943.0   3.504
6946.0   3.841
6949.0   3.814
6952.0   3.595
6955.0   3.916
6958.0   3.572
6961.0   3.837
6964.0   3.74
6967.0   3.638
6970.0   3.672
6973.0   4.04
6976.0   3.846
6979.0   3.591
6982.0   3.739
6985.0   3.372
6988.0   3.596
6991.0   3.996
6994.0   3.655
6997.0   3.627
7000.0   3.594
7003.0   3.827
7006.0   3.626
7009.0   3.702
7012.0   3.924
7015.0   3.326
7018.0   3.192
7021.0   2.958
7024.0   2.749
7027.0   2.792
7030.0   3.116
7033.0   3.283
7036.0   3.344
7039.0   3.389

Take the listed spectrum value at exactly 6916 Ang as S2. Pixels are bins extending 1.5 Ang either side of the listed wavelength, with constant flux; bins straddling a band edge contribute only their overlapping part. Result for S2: 3.823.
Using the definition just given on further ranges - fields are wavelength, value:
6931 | 3.579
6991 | 3.996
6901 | 3.514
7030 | 3.116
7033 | 3.283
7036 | 3.344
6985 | 3.372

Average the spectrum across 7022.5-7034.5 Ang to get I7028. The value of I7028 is 2.98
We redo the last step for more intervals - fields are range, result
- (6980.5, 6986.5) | 3.56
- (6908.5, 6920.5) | 3.67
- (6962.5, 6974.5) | 3.77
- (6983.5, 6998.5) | 3.65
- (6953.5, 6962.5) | 3.78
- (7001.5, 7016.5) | 3.68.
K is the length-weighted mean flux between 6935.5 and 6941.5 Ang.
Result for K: 3.98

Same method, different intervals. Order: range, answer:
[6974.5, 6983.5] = 3.73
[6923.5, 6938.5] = 3.78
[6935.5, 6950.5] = 3.82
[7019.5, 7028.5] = 2.83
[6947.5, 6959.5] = 3.72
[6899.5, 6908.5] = 3.72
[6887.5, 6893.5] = 3.68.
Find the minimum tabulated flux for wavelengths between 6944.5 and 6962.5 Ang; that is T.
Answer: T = 3.572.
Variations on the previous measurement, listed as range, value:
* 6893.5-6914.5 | 3.508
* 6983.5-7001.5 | 3.372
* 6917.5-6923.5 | 3.757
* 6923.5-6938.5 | 3.448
